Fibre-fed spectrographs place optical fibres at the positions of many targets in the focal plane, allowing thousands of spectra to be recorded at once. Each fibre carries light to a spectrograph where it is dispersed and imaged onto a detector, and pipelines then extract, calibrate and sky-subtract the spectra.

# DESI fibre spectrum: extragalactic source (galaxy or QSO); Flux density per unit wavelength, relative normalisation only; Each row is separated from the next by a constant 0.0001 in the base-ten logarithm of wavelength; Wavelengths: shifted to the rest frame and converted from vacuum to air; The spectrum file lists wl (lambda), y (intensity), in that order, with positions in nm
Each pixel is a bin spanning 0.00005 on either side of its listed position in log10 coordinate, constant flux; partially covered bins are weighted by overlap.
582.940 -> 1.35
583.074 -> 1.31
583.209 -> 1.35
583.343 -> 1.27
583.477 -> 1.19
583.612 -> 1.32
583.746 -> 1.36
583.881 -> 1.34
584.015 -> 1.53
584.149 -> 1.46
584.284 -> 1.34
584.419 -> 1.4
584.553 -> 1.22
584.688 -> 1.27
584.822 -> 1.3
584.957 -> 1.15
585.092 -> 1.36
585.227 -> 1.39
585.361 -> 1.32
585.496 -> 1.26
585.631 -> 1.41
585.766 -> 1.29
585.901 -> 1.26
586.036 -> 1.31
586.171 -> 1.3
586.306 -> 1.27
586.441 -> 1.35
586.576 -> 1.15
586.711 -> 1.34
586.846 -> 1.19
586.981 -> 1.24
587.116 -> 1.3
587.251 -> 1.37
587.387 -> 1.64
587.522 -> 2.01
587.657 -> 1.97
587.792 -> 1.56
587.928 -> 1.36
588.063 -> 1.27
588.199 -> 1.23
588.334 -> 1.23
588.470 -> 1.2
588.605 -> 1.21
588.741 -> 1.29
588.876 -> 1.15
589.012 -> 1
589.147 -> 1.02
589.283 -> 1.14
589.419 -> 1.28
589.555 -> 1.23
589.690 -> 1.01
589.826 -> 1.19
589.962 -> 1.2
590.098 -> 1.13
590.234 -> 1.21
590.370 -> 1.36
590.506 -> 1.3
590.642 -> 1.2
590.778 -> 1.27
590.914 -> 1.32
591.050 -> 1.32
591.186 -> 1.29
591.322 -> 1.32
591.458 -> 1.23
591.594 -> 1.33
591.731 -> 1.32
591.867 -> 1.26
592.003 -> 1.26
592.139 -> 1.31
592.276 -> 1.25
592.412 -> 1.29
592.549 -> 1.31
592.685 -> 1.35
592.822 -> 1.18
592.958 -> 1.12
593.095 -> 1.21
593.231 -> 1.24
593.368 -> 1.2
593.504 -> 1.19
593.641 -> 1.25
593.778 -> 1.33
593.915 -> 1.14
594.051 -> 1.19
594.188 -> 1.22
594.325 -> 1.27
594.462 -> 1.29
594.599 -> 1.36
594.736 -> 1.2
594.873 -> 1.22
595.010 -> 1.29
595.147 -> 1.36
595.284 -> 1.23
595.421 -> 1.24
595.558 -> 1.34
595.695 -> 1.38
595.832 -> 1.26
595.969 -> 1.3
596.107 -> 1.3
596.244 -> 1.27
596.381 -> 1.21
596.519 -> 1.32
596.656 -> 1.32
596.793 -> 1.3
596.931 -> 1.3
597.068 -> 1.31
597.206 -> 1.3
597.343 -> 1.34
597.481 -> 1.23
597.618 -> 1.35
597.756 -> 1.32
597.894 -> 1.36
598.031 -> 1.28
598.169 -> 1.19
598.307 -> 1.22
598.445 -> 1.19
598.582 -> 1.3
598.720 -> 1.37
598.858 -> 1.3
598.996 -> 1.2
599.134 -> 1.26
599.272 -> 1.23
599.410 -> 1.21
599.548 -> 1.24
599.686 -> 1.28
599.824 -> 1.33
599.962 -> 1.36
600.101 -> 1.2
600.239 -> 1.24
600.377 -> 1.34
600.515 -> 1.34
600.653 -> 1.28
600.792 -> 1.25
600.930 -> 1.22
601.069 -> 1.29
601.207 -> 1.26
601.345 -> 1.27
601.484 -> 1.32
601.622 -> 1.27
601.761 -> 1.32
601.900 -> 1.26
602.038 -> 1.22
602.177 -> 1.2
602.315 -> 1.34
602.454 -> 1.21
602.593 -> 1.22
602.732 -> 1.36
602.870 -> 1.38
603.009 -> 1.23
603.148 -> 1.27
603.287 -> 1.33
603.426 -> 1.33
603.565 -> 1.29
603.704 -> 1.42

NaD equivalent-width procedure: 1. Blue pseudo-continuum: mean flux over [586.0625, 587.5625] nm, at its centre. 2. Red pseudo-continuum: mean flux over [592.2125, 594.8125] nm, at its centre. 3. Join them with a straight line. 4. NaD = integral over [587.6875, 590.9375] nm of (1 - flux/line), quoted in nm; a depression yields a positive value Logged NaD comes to 0.22 nm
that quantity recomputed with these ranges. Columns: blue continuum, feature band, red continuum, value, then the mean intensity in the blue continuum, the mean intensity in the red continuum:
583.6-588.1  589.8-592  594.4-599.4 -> 0.107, 1.37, 1.28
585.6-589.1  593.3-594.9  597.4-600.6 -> 0.079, 1.34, 1.28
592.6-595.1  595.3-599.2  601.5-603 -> -0.103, 1.24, 1.28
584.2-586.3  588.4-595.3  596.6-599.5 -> 0.296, 1.3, 1.28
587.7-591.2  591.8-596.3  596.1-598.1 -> 0.047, 1.23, 1.3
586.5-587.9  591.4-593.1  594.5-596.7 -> 0.120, 1.47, 1.29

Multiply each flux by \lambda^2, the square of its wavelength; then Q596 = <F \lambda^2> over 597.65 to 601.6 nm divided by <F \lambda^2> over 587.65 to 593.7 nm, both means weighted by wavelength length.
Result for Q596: 1.05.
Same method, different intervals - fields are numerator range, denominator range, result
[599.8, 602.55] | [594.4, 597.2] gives 1.01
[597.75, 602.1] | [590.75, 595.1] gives 1.03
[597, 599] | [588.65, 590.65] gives 1.12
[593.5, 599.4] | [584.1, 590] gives 1.01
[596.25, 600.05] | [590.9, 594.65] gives 1.03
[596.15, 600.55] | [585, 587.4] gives 1.02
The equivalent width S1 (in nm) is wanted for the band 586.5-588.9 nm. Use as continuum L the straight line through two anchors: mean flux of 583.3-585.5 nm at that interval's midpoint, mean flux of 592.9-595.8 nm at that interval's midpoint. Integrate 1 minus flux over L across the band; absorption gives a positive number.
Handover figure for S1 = -0.14 nm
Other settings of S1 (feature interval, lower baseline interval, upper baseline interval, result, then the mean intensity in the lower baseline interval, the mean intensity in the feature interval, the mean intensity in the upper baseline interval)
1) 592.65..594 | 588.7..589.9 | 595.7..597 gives 0.011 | 1.14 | 1.22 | 1.29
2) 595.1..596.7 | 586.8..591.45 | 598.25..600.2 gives -0.024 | 1.29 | 1.29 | 1.26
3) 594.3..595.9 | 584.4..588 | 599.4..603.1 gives 0.034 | 1.37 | 1.29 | 1.28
